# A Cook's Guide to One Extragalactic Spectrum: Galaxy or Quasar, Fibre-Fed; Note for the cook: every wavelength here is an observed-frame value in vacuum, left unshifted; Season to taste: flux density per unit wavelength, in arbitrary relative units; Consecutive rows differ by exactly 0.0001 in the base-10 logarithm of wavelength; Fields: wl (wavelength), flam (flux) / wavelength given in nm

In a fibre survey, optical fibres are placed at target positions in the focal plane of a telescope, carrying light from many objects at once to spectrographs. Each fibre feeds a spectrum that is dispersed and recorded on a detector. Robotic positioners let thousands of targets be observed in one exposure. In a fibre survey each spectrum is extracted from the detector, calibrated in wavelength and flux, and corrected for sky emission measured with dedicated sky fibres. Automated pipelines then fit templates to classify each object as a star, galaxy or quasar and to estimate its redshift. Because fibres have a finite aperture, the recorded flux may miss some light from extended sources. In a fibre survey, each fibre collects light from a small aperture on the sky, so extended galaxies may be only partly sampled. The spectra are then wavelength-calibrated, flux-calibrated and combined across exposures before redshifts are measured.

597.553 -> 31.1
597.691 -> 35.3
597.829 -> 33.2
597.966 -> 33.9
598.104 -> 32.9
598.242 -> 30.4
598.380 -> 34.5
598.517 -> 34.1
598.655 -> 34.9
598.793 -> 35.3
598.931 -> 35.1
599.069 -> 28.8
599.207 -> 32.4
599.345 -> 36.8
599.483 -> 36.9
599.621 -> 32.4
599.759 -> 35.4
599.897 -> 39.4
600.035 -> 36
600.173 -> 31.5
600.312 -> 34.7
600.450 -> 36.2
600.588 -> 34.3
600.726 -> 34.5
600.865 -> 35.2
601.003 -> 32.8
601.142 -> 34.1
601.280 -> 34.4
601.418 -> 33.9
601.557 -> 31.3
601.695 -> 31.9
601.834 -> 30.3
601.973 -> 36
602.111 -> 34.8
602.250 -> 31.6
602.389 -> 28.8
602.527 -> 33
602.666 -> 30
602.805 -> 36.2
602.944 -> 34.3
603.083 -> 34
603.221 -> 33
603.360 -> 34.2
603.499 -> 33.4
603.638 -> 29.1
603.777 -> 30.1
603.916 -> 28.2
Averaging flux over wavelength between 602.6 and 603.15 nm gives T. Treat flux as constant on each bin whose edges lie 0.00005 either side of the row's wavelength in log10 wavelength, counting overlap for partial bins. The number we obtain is 33.6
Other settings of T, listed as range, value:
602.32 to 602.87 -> 32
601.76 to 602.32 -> 33.1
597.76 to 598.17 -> 33.4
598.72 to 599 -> 35.2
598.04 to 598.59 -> 33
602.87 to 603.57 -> 33.8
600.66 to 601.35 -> 34.2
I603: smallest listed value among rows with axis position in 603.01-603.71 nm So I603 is 29.1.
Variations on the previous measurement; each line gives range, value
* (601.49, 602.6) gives 28.8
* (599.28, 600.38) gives 31.5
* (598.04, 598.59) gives 30.4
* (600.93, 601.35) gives 32.8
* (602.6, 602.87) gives 30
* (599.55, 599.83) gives 32.4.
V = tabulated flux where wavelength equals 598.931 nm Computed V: 35.1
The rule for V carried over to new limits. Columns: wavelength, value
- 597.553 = 31.1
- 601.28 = 34.4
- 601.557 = 31.3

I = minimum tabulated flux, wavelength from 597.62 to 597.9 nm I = 33.2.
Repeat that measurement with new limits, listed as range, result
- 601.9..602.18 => 34.8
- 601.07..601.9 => 30.3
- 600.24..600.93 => 34.3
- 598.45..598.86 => 34.1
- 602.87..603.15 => 34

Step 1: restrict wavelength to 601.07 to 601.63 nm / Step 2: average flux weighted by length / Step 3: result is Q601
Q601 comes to 33.4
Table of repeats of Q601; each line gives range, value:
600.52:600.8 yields 34.4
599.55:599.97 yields 35.8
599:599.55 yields 33.7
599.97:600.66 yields 34.5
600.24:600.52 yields 35.4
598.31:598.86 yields 34.7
